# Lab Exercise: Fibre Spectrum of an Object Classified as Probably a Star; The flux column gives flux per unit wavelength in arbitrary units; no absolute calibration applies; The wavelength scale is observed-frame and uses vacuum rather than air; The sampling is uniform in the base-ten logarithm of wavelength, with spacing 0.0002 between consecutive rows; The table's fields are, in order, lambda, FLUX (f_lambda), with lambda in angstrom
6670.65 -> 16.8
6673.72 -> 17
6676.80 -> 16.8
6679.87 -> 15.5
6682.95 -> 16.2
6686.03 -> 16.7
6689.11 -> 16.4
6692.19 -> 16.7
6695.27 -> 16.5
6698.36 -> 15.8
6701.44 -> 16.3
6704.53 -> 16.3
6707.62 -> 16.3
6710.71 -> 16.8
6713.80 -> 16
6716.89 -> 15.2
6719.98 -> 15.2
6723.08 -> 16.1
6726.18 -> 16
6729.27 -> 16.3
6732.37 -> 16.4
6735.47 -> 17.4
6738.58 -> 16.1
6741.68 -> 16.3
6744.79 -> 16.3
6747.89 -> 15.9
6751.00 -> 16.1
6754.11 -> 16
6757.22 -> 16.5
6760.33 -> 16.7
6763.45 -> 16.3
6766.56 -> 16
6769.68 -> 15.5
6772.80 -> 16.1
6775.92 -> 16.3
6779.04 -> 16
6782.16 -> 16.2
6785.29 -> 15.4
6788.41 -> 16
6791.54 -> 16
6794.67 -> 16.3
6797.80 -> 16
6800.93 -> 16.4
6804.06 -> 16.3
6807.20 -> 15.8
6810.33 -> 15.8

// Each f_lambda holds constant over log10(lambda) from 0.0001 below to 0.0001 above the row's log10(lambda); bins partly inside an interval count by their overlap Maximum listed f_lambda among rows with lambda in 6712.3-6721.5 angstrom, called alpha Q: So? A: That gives 16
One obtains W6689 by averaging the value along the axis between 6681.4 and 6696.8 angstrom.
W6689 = 16.5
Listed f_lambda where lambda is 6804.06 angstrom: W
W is 16.3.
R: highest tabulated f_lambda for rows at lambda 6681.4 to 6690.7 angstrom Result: 16.7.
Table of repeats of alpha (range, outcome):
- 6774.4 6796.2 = 16.3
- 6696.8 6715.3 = 16.8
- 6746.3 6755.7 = 16.1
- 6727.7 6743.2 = 17.4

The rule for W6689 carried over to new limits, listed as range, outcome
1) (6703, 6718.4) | 16.1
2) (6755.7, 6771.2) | 16.2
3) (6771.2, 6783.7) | 16.2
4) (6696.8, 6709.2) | 16.2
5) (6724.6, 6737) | 16.5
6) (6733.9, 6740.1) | 16.7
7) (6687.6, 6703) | 16.3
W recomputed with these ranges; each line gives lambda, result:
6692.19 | 16.7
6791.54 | 16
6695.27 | 16.5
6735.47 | 17.4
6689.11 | 16.4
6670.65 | 16.8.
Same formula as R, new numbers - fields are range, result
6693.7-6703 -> 16.5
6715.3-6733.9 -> 16.4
